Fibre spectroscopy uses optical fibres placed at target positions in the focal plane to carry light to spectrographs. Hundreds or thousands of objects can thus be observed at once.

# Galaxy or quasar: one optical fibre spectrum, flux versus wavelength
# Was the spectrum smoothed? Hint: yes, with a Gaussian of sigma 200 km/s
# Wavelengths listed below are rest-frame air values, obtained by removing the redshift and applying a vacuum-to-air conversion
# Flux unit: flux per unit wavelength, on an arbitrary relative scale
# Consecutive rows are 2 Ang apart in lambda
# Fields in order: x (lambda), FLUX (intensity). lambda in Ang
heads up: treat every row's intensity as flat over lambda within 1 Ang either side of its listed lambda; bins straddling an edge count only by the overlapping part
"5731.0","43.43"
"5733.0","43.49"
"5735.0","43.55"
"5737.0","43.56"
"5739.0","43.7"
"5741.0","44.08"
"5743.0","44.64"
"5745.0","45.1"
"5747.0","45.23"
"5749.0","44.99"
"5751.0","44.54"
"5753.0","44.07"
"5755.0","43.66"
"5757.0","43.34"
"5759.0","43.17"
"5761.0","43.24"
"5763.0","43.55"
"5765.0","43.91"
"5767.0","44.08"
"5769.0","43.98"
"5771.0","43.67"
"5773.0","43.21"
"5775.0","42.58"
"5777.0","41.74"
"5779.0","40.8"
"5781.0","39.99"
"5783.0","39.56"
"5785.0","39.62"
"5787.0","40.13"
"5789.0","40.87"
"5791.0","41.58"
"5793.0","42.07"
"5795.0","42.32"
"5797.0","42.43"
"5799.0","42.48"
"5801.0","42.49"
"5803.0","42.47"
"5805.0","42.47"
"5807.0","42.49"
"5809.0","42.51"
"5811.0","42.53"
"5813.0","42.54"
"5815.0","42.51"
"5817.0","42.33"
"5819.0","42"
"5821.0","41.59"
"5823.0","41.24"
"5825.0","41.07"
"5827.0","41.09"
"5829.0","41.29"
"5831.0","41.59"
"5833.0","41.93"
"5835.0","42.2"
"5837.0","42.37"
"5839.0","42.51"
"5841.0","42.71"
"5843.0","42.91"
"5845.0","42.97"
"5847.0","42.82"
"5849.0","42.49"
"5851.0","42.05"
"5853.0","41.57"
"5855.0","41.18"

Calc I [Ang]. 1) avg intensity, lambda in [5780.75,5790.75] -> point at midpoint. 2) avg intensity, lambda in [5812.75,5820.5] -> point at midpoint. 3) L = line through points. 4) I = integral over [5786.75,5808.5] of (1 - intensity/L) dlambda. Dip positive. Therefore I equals -0.6 Ang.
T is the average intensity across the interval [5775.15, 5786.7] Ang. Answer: 40.5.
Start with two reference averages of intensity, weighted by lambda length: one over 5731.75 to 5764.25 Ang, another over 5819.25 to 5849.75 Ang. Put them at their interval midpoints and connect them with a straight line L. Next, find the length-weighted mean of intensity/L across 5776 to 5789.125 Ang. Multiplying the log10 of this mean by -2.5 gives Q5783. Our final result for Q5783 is 0.07 mag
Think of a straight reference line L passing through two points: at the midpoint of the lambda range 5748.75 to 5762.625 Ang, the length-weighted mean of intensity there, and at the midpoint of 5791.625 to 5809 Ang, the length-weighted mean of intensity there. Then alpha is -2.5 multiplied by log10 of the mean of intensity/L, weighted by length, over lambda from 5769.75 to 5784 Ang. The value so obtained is 0.04 mag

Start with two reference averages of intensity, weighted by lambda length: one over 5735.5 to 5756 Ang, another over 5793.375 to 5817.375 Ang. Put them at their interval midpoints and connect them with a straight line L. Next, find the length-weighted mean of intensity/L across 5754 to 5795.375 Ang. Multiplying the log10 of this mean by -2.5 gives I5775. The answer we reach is 0.03 mag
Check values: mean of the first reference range 44.3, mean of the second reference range 42.5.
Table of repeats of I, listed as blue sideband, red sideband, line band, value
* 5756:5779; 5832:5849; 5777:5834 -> 1.6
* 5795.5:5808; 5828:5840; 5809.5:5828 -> 0.1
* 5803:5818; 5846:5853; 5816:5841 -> 0.4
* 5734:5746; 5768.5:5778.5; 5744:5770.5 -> -0.4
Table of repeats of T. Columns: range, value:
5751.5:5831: 42.2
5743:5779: 43.7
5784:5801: 41.5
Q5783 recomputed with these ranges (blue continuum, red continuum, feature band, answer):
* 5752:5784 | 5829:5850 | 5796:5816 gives 0.00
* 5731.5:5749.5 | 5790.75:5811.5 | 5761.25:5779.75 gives 0.01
